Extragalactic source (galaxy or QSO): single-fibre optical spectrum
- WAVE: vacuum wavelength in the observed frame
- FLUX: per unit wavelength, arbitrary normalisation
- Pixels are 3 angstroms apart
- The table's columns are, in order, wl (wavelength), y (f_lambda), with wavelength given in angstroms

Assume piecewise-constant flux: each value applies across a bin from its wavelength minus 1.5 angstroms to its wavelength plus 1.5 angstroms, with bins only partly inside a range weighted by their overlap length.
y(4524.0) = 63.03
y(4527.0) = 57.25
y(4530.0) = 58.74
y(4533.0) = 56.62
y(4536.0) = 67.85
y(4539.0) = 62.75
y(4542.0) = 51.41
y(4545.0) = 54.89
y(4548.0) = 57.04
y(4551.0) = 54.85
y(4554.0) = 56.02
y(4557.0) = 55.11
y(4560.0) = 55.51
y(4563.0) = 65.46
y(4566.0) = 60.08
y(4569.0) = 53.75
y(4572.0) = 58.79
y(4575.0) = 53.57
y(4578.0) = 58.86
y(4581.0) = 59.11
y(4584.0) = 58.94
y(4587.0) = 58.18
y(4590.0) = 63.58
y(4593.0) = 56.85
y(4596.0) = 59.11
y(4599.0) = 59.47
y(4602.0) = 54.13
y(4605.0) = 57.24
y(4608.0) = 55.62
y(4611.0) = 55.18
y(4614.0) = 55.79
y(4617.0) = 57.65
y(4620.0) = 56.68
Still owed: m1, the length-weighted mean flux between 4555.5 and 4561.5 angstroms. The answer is 55.3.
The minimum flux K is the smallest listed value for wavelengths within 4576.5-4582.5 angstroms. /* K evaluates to 58.86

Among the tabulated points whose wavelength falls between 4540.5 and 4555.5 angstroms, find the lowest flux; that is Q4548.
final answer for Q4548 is 51.41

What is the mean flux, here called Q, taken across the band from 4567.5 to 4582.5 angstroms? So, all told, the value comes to 56.8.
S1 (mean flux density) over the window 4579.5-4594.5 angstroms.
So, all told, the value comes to 59.3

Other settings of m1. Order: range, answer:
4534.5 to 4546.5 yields 59.2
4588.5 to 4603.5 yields 58.6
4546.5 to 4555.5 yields 56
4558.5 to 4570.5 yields 58.7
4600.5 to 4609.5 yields 55.7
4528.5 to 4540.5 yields 61.5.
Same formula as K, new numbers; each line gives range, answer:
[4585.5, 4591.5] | 58.18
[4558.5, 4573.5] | 53.75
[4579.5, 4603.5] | 54.13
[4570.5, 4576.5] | 53.57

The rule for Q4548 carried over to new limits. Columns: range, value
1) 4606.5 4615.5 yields 55.18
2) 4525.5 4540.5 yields 56.62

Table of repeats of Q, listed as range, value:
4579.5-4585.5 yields 59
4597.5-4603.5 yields 56.8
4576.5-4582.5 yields 59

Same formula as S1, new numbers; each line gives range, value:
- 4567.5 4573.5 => 56.3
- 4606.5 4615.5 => 55.5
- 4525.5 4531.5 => 58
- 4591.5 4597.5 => 58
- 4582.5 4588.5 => 58.6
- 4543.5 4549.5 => 56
